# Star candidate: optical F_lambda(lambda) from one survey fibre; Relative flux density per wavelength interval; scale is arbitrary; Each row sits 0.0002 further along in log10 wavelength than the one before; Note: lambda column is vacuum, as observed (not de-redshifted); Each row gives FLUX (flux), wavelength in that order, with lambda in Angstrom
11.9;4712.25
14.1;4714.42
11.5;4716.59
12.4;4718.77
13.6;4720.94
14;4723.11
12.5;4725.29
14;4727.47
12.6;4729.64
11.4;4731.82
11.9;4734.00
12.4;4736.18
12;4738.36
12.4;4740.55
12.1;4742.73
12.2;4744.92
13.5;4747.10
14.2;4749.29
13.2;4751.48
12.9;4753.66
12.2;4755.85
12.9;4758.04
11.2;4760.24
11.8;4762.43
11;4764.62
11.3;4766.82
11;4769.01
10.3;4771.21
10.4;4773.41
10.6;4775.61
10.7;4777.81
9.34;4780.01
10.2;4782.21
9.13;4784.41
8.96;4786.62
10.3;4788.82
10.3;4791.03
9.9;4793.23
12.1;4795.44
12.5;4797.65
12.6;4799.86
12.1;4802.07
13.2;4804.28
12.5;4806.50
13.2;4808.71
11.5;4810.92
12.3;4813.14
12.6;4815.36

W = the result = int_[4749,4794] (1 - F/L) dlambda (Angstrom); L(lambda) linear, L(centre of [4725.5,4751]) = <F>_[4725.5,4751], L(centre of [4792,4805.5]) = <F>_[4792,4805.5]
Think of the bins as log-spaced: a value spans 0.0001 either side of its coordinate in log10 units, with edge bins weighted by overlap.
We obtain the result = 4.9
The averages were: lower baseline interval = 12.6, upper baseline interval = 12.1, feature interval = 11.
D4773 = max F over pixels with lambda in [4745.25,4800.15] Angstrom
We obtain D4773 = 14.2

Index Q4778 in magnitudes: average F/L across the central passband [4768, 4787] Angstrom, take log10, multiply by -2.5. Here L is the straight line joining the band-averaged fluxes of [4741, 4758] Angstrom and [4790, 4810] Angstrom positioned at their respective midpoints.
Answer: 0.22 mag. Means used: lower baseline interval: 12.9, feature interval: 10.1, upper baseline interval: 12.1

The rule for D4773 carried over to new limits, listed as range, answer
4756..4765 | 12.9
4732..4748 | 13.5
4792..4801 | 12.6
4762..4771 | 11.8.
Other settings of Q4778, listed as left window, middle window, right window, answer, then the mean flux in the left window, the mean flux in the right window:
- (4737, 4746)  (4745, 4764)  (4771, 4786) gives -0.11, 12.2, 10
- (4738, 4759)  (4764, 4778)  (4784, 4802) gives 0.10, 12.8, 10.9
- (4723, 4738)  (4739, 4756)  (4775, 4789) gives -0.11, 12.6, 9.84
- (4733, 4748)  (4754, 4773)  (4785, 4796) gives -0.01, 12.3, 10.2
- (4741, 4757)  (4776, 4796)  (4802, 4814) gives 0.25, 12.9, 12.5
